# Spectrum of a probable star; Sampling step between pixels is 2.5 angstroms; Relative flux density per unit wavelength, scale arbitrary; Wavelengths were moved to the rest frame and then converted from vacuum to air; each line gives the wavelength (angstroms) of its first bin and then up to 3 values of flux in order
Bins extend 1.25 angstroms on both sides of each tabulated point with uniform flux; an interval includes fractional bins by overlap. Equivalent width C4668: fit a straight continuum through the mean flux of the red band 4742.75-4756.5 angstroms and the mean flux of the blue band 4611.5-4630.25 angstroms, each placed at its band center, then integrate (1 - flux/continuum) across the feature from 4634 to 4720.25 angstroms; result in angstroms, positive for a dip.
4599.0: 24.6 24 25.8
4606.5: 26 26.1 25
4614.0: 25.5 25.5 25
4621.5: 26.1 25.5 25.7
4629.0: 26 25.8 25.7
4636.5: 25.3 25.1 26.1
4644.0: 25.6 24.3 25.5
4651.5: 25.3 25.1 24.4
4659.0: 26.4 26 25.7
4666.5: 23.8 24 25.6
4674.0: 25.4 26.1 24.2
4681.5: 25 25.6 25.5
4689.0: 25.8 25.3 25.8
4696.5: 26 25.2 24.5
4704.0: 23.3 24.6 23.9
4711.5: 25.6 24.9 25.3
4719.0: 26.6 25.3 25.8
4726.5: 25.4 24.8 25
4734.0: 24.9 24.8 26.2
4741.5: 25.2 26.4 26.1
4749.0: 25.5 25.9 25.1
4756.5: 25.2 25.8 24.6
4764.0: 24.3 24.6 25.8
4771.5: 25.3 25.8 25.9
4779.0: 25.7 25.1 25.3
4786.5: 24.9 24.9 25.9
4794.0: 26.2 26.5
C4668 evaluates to 1.48 angstroms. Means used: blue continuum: 25.6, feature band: 25.2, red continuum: 25.7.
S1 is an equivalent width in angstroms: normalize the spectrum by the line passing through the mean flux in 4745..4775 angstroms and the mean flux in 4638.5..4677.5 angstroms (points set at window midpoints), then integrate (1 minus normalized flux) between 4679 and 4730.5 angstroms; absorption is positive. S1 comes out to 0.2 angstroms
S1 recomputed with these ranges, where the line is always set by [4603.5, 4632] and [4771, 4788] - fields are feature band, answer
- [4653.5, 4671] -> 0.4 angstroms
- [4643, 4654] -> 0.2 angstroms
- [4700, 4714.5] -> 0.6 angstroms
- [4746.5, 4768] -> 0.2 angstroms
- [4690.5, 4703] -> 0.1 angstroms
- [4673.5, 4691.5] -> 0.1 angstroms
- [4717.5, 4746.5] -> 0.0 angstroms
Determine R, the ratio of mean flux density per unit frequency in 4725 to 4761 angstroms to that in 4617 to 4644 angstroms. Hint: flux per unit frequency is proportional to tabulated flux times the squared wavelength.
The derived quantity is 1.04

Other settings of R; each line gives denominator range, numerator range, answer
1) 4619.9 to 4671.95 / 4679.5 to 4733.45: 1.02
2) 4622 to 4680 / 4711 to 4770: 1.04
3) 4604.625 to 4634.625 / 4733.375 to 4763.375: 1.05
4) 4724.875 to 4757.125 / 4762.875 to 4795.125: 1.01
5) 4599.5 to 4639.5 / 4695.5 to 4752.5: 1.04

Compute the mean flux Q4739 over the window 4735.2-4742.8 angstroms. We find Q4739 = 25.4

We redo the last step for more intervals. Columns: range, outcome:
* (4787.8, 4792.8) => 25.4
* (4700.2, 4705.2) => 23.9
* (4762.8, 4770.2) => 24.9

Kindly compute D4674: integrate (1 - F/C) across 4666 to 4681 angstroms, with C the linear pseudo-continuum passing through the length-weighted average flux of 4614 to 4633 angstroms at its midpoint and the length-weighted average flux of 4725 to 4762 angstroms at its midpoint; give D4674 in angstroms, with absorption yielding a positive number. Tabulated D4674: 0.4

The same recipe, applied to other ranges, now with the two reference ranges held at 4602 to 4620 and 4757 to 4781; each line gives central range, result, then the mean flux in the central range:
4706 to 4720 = 0.12 angstroms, 25.2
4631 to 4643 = -0.06 angstroms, 25.6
